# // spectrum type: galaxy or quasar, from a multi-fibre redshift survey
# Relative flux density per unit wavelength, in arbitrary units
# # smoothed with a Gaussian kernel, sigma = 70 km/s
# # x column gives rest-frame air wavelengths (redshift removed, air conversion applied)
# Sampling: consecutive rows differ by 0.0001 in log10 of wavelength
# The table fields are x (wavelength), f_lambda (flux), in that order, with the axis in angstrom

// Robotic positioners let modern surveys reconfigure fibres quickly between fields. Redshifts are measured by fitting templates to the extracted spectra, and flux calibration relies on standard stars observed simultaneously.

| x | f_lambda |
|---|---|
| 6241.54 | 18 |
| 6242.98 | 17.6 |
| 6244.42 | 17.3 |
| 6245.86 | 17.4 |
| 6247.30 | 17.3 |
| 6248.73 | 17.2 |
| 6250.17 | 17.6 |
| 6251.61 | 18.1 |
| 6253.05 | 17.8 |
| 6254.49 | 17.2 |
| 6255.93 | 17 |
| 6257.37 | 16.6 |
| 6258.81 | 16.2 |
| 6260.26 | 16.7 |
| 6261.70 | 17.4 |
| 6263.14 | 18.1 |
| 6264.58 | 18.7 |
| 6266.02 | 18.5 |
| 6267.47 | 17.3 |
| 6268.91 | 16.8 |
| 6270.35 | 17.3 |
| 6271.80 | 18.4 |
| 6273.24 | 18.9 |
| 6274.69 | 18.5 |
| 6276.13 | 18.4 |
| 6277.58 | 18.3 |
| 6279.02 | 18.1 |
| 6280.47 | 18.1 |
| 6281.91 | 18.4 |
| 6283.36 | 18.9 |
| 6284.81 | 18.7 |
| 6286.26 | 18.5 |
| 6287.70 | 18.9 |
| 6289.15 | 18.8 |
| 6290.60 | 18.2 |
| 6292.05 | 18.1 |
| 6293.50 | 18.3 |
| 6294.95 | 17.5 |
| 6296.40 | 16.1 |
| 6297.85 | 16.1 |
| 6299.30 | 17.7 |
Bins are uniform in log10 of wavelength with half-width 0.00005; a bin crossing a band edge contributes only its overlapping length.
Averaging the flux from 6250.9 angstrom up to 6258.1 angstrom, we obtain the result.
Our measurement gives 17.3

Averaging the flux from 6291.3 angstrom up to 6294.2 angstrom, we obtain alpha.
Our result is 18.2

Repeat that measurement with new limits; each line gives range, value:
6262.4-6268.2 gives 18.2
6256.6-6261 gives 16.5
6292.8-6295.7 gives 17.9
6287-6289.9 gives 18.8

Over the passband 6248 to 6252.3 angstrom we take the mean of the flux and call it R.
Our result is 17.7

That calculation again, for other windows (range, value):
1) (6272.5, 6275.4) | 18.7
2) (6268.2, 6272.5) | 17.5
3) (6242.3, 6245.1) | 17.4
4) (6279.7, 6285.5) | 18.5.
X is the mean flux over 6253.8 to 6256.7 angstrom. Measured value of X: 17.1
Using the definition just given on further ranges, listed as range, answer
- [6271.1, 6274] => 18.6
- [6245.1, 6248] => 17.3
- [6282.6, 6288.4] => 18.7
